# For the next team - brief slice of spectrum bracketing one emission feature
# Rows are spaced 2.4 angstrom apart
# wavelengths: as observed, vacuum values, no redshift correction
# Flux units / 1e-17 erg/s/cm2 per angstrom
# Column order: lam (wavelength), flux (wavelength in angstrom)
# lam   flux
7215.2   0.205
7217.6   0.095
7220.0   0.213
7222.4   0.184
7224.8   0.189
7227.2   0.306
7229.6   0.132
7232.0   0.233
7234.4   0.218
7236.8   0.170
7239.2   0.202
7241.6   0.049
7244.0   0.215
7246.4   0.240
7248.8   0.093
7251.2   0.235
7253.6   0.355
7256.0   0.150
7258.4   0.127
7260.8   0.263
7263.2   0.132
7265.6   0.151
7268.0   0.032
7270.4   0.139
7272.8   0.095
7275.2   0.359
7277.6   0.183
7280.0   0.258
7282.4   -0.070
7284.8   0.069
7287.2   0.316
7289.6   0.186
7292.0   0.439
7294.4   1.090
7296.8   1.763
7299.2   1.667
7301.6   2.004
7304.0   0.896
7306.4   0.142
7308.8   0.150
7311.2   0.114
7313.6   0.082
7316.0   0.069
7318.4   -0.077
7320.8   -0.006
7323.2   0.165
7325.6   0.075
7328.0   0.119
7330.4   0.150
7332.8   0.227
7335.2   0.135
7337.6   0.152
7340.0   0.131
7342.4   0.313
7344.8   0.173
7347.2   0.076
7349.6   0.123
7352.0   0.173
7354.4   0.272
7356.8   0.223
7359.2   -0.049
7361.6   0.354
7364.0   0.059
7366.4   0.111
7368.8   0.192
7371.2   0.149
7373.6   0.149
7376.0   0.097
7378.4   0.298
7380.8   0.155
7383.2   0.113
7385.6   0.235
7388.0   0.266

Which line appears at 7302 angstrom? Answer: [O II] 3727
